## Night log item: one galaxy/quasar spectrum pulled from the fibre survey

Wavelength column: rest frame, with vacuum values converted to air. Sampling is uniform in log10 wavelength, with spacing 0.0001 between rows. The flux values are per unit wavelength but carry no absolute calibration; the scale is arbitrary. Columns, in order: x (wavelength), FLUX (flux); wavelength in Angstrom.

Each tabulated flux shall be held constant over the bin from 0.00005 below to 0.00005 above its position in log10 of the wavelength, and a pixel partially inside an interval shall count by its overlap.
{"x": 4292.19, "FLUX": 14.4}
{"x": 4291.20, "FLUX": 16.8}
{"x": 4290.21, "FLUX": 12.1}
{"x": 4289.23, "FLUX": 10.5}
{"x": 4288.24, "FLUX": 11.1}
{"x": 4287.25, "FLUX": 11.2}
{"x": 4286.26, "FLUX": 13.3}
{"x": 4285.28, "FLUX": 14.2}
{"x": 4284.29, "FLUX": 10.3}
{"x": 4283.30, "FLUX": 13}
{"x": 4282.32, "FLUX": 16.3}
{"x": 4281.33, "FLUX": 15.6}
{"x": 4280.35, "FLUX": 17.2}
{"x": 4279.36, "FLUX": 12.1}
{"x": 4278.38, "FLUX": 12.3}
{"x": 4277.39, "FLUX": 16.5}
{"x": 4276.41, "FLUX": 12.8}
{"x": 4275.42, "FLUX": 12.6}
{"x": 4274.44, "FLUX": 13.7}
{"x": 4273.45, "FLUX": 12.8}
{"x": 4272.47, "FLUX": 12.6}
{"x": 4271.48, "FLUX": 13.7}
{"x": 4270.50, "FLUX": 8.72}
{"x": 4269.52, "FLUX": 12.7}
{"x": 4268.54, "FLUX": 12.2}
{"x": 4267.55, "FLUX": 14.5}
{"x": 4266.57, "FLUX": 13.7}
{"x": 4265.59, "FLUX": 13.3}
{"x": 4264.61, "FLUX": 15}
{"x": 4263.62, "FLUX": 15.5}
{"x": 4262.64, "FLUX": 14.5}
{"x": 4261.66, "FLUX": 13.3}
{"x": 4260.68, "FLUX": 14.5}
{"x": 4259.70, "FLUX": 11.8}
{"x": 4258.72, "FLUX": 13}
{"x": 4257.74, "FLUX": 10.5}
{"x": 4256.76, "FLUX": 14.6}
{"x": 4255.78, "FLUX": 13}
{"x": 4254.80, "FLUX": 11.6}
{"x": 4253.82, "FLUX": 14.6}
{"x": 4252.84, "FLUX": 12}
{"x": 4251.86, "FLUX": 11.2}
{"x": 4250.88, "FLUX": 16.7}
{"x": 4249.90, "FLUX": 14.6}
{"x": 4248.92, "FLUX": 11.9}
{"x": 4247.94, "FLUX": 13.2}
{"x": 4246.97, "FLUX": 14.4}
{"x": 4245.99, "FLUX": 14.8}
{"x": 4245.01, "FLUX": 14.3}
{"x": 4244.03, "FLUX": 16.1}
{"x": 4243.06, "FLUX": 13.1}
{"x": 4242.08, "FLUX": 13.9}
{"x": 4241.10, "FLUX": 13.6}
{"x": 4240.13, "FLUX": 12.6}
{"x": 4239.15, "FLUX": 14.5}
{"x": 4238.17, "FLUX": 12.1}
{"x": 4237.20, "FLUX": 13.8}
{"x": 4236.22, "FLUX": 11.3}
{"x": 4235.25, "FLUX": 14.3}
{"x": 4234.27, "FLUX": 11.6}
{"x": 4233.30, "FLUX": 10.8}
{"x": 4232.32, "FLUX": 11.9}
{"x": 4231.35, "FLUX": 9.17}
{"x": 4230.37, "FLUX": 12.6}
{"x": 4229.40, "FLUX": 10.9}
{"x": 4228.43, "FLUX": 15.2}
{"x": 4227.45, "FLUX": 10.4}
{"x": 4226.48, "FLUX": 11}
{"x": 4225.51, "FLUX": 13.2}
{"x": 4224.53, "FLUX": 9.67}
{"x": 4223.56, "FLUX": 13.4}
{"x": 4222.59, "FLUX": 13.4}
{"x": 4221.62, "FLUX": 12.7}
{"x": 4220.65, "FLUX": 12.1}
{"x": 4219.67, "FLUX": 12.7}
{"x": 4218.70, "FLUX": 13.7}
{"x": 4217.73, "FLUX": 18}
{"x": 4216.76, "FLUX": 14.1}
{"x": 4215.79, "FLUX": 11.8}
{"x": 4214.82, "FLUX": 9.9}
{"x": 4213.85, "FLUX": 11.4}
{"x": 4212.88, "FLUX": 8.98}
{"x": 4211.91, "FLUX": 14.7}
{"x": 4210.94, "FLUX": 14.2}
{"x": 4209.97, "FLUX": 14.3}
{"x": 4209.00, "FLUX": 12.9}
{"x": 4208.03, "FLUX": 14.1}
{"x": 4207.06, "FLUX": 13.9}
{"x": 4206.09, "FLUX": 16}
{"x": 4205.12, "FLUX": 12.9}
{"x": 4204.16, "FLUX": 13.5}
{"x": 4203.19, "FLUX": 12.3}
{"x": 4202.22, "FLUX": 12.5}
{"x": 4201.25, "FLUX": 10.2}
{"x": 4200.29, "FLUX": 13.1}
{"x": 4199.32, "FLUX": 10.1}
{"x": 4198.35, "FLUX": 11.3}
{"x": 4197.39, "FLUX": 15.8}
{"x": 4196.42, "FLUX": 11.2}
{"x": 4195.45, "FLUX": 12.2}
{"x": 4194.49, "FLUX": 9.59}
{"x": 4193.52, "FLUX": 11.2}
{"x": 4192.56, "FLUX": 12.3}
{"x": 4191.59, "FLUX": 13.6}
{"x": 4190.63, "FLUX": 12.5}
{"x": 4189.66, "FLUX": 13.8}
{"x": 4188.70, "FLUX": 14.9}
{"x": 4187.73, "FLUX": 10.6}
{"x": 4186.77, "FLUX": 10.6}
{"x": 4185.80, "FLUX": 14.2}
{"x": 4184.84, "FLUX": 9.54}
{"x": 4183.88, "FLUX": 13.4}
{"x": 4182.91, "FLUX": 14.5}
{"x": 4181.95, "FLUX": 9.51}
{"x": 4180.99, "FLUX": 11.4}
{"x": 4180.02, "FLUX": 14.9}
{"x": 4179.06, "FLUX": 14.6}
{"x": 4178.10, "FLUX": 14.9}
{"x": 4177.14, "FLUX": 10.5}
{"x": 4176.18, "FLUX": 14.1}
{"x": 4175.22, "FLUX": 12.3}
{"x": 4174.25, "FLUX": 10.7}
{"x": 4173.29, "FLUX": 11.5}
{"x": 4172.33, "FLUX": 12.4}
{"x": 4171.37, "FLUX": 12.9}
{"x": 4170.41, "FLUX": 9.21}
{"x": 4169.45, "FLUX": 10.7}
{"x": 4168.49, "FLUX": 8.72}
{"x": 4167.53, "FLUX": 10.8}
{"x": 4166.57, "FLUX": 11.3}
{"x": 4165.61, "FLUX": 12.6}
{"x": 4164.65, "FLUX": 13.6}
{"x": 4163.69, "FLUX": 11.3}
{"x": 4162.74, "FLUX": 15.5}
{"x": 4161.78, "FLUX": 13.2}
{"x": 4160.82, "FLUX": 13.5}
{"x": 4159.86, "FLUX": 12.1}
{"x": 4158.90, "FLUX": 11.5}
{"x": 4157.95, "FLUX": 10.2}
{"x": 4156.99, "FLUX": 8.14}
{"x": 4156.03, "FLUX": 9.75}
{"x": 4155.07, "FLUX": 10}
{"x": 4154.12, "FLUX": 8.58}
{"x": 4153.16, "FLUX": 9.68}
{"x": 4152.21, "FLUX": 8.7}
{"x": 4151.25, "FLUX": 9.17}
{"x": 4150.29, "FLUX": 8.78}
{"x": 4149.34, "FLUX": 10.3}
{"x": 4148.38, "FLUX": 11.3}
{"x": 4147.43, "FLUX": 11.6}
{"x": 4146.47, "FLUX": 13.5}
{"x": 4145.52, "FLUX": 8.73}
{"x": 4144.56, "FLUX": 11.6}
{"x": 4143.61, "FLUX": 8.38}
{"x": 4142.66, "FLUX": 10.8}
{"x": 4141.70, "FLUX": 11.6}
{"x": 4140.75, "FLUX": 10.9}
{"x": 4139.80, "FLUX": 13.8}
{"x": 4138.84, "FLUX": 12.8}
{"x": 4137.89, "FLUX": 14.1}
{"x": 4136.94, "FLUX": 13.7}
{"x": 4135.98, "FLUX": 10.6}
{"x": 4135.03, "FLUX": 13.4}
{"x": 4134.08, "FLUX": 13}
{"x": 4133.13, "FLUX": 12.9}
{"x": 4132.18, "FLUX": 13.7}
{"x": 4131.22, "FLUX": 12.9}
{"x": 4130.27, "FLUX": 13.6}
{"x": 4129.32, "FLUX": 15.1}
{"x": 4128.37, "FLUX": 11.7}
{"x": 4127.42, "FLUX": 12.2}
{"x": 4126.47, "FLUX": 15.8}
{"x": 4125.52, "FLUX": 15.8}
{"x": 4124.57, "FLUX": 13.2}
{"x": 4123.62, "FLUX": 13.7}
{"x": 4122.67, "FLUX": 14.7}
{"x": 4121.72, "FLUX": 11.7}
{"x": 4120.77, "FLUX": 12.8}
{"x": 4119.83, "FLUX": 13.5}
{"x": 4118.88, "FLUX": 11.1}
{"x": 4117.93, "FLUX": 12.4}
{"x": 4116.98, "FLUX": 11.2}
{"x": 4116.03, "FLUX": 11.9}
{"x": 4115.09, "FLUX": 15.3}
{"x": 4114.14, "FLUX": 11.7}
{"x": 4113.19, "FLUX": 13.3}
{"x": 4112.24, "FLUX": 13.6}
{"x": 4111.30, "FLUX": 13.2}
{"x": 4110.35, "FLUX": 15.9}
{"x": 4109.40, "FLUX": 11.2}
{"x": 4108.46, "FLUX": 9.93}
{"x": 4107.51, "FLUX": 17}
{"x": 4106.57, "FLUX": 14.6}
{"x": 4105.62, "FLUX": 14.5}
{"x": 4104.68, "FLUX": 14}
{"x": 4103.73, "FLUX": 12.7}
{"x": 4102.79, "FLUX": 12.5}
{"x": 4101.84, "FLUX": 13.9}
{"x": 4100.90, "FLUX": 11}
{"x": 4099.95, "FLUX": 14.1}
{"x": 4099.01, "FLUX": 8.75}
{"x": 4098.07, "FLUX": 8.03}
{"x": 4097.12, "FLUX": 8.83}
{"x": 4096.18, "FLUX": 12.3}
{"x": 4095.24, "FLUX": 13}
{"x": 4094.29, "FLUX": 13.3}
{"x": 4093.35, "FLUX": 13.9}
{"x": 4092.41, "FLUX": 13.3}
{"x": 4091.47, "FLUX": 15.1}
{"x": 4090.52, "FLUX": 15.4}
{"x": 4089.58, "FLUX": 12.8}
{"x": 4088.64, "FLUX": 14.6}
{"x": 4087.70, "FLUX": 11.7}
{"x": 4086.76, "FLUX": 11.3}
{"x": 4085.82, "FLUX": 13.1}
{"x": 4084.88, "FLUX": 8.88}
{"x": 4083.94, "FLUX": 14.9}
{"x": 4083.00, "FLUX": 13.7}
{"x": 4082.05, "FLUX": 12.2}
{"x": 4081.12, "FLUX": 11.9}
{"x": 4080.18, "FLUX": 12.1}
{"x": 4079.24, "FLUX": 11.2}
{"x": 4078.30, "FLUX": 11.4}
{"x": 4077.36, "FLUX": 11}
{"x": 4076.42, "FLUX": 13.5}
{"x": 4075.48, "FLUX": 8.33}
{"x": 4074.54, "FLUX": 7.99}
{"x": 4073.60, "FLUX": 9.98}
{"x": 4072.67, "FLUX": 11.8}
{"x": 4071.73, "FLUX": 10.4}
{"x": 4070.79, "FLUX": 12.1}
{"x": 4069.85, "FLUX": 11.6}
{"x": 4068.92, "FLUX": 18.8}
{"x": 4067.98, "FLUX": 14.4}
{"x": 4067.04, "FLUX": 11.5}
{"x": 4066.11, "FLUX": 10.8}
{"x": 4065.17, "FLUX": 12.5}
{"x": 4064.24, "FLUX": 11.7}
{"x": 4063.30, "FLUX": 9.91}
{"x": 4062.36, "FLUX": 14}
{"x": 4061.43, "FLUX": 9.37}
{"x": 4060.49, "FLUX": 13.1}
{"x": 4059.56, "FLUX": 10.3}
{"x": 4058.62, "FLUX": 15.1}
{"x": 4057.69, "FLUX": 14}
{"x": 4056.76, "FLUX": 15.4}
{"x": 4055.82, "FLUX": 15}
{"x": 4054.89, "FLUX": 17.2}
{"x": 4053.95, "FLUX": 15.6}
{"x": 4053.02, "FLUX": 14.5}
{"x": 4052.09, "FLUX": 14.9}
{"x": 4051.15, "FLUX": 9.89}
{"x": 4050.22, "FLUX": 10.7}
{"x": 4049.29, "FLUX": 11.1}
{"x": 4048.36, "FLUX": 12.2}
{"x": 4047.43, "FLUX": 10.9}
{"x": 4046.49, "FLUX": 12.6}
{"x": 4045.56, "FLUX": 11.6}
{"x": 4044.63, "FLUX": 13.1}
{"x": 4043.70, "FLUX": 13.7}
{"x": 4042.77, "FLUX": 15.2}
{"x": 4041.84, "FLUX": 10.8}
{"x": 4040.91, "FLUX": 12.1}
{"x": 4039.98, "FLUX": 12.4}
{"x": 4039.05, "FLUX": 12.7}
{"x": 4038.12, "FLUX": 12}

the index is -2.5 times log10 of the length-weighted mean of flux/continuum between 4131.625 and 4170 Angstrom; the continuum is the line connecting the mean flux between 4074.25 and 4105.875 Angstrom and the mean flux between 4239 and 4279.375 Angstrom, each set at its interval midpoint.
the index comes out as 0.12 mag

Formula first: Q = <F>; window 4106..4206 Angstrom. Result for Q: 12.2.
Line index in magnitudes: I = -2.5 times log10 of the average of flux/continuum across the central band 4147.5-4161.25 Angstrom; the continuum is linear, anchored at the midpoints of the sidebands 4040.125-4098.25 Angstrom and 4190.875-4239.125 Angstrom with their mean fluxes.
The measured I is 0.22 mag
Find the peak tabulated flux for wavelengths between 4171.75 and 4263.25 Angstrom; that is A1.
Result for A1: 18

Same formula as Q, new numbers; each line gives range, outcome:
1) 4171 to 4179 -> 12.5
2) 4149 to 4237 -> 12.1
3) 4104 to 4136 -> 13.3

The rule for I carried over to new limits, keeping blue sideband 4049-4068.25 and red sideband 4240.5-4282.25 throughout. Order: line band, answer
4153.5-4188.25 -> 0.13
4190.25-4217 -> 0.07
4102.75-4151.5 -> 0.04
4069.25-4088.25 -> 0.13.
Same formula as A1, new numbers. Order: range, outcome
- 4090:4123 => 17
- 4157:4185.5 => 15.5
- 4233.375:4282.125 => 17.2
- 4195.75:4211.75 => 16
